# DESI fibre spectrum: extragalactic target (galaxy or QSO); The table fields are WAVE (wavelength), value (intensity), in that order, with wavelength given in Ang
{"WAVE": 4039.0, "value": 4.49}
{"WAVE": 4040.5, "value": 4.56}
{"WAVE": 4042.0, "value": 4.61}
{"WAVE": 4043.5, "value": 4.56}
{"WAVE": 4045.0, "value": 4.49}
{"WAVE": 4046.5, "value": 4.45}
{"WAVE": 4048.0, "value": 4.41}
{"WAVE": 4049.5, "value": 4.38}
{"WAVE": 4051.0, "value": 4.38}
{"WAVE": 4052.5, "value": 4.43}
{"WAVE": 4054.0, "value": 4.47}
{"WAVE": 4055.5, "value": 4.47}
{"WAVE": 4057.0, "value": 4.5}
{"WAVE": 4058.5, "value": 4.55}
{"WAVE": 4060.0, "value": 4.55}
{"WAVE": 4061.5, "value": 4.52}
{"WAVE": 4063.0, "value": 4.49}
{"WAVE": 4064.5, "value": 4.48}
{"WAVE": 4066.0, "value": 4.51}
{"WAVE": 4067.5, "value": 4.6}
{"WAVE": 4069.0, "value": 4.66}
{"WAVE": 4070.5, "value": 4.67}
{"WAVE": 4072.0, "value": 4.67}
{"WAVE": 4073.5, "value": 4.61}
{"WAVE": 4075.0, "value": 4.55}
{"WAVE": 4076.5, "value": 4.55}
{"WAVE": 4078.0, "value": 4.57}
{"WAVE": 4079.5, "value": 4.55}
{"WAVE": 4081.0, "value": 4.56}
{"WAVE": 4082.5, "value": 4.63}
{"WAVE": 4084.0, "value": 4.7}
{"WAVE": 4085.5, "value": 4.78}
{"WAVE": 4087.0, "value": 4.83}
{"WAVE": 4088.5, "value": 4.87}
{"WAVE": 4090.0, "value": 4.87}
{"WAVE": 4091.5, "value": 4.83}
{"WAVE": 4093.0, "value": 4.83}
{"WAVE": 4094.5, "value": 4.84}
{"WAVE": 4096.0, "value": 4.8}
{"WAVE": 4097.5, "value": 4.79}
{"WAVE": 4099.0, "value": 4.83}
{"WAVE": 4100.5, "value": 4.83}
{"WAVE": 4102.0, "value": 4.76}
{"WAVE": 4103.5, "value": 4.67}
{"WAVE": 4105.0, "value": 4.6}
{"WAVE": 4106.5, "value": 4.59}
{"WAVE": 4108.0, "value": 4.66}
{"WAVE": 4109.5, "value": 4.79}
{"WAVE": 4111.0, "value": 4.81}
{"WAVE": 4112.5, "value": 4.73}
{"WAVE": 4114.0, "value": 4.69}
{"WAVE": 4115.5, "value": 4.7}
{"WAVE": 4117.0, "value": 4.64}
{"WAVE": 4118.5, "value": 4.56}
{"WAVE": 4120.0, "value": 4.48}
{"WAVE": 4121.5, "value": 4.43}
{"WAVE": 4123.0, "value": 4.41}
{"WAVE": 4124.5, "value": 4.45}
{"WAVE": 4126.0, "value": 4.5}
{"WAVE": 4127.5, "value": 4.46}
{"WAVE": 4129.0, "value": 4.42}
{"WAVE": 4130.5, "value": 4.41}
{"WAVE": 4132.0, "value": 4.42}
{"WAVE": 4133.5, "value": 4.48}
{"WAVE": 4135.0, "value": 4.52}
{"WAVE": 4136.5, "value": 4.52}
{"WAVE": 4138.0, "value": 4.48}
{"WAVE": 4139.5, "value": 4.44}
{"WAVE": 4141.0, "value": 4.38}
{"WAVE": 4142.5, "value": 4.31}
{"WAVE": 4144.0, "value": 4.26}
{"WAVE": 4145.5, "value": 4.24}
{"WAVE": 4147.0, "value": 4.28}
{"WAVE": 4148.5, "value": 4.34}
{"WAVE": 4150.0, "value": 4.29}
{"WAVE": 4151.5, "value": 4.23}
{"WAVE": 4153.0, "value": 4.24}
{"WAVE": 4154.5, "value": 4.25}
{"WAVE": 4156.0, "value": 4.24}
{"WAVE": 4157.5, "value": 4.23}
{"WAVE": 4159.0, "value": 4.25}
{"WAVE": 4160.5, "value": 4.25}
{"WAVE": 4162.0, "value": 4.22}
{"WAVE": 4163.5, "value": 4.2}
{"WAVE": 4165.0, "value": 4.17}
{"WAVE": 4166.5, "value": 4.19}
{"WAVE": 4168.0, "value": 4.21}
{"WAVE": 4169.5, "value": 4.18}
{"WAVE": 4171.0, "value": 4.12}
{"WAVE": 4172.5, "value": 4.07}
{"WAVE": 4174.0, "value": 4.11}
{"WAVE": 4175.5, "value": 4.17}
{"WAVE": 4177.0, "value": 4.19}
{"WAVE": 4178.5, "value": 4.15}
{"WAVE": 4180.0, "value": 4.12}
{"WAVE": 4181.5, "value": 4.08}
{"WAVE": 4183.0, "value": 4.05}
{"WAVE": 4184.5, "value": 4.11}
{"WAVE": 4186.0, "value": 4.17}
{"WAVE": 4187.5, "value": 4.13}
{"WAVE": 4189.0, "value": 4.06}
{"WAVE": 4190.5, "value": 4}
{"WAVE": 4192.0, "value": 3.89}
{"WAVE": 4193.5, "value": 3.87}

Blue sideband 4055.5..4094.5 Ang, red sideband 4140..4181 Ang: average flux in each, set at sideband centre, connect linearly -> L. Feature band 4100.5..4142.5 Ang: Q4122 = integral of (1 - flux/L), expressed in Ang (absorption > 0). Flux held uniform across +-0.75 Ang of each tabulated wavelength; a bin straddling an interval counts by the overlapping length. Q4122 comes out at -1.4 Ang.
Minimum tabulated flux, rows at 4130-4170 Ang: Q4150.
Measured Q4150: 4.17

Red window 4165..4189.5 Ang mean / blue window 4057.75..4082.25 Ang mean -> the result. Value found 0.90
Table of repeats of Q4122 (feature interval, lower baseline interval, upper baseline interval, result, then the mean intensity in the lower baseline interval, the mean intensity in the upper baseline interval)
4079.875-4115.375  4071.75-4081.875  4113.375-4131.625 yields -1.6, 4.58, 4.51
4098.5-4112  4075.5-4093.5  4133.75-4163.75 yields -0.4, 4.71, 4.31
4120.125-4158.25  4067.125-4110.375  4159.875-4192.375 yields 0.0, 4.71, 4.13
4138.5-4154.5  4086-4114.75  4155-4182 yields 0.2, 4.77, 4.18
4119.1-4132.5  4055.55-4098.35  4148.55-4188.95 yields -0.1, 4.65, 4.18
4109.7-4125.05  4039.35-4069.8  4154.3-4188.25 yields -1.0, 4.5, 4.17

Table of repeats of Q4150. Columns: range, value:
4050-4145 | 4.26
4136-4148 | 4.24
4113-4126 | 4.41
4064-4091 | 4.48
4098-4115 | 4.59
